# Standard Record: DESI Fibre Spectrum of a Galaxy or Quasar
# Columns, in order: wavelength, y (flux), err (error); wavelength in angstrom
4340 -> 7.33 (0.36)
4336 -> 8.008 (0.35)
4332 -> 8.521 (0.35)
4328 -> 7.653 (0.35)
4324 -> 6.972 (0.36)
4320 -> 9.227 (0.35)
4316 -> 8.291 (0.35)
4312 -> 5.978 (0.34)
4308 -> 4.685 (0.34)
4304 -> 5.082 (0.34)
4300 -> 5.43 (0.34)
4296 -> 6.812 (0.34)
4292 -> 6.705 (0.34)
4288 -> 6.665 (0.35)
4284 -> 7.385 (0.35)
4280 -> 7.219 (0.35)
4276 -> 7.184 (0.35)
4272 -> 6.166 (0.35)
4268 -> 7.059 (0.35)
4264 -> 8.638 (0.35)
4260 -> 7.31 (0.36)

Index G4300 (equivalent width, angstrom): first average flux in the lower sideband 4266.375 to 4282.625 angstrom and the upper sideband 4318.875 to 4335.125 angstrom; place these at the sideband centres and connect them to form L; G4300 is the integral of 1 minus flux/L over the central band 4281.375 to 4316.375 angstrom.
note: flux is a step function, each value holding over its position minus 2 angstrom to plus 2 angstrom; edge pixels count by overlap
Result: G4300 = 5.45 angstrom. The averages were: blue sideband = 6.92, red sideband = 8.03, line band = 6.26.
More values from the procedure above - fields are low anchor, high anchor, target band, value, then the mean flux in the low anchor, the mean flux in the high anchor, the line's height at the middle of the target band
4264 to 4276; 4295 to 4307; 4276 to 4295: -2.1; 7.05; 5.6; 6.32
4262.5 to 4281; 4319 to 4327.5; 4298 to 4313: 4.7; 7.22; 7.89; 7.66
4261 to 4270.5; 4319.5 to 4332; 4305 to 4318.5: 2.6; 7.7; 7.89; 7.85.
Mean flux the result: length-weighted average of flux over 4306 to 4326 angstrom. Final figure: 7.03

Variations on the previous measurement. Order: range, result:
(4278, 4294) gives 6.99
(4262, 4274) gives 7.29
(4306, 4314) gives 5.33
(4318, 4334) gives 8.09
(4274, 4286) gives 7.26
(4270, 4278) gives 6.68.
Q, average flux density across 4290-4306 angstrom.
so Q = 6.01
